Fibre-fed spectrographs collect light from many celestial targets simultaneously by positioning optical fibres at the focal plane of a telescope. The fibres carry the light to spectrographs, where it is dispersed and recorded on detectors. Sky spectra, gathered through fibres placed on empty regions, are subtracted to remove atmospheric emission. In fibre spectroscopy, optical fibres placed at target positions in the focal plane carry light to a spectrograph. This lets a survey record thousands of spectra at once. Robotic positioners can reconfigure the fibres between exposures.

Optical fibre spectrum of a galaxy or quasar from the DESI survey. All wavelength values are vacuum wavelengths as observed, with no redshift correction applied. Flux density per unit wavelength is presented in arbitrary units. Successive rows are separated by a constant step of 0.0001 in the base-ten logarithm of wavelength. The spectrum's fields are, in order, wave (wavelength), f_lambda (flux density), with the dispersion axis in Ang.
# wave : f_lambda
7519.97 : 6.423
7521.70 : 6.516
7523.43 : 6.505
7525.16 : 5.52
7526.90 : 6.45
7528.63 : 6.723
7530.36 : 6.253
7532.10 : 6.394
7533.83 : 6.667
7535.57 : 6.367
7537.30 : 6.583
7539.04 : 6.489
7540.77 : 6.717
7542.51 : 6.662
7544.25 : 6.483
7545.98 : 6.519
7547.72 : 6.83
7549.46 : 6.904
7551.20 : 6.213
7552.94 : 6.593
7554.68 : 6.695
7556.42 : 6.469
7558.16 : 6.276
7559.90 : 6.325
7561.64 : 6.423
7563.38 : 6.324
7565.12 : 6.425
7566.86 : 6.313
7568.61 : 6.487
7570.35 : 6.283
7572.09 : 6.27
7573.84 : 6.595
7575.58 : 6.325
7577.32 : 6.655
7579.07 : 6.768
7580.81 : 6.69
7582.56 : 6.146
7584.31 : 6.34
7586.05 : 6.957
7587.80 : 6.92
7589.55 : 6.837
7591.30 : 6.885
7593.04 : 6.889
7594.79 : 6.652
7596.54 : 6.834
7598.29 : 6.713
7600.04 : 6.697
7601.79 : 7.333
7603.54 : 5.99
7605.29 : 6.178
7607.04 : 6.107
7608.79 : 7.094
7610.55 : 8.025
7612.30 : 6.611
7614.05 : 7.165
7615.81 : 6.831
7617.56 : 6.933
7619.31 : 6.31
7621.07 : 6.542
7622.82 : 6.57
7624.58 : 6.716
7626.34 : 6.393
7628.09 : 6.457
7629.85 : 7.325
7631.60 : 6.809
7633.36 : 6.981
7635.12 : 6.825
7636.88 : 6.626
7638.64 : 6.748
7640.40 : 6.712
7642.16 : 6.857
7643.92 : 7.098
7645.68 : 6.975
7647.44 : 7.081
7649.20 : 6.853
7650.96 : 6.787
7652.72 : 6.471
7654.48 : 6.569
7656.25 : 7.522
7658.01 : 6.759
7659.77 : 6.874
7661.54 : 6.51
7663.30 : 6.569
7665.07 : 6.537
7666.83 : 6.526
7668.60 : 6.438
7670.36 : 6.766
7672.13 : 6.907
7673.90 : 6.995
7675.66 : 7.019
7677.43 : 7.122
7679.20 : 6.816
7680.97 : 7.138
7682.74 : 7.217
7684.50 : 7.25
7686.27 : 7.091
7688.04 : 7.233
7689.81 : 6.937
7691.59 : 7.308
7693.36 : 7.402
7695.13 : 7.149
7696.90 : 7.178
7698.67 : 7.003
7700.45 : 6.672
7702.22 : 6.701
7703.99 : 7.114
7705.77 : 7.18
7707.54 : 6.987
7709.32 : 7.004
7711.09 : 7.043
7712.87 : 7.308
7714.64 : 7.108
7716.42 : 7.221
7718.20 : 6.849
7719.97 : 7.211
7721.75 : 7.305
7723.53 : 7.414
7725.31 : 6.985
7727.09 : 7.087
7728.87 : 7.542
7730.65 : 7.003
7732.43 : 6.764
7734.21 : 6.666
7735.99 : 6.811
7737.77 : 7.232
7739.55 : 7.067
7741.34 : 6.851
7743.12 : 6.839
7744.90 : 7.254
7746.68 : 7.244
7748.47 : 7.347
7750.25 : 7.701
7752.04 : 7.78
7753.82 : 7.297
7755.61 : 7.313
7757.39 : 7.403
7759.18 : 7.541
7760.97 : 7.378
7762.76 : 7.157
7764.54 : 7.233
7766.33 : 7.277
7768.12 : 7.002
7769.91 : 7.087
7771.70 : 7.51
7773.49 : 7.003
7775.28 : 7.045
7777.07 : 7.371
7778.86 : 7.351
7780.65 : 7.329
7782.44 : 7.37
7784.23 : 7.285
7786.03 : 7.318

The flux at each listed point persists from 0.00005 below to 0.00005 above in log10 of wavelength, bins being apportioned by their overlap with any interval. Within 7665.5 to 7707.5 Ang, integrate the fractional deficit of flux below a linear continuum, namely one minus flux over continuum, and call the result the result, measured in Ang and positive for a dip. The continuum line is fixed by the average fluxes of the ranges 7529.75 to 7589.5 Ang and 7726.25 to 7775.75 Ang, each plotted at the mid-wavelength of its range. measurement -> -0.2 Ang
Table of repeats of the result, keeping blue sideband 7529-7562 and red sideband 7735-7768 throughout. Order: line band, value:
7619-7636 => 0.3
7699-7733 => 0.2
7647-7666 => 0.4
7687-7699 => -0.2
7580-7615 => -0.2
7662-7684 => 0.4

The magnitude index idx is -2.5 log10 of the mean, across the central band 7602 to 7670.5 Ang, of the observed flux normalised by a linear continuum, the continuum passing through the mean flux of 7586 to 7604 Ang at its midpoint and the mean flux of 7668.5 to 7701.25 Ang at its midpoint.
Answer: 0.03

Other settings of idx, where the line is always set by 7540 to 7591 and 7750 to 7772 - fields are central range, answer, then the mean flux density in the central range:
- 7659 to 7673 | 0.05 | 6.64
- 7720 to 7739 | 0.02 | 7.09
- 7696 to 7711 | 0.02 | 6.98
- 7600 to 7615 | -0.02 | 6.8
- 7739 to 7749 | 0.03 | 7.09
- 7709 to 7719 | 0.01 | 7.1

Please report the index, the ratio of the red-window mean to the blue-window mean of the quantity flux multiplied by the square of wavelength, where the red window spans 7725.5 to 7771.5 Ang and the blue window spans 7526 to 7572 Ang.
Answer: 1.17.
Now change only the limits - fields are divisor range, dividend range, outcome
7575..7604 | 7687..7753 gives 1.10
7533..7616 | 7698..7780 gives 1.13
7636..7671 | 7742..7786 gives 1.11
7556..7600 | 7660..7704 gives 1.09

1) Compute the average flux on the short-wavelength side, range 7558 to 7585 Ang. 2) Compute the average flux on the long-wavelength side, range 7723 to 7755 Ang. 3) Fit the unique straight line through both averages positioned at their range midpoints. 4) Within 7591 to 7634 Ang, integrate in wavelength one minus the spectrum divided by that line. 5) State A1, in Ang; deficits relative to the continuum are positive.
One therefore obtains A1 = -1.0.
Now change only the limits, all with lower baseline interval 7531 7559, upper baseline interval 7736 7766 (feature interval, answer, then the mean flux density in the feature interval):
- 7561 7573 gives 0.5 Ang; 6.36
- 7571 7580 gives 0.2 Ang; 6.52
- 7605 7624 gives 0.0 Ang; 6.78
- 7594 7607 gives 0.3 Ang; 6.6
